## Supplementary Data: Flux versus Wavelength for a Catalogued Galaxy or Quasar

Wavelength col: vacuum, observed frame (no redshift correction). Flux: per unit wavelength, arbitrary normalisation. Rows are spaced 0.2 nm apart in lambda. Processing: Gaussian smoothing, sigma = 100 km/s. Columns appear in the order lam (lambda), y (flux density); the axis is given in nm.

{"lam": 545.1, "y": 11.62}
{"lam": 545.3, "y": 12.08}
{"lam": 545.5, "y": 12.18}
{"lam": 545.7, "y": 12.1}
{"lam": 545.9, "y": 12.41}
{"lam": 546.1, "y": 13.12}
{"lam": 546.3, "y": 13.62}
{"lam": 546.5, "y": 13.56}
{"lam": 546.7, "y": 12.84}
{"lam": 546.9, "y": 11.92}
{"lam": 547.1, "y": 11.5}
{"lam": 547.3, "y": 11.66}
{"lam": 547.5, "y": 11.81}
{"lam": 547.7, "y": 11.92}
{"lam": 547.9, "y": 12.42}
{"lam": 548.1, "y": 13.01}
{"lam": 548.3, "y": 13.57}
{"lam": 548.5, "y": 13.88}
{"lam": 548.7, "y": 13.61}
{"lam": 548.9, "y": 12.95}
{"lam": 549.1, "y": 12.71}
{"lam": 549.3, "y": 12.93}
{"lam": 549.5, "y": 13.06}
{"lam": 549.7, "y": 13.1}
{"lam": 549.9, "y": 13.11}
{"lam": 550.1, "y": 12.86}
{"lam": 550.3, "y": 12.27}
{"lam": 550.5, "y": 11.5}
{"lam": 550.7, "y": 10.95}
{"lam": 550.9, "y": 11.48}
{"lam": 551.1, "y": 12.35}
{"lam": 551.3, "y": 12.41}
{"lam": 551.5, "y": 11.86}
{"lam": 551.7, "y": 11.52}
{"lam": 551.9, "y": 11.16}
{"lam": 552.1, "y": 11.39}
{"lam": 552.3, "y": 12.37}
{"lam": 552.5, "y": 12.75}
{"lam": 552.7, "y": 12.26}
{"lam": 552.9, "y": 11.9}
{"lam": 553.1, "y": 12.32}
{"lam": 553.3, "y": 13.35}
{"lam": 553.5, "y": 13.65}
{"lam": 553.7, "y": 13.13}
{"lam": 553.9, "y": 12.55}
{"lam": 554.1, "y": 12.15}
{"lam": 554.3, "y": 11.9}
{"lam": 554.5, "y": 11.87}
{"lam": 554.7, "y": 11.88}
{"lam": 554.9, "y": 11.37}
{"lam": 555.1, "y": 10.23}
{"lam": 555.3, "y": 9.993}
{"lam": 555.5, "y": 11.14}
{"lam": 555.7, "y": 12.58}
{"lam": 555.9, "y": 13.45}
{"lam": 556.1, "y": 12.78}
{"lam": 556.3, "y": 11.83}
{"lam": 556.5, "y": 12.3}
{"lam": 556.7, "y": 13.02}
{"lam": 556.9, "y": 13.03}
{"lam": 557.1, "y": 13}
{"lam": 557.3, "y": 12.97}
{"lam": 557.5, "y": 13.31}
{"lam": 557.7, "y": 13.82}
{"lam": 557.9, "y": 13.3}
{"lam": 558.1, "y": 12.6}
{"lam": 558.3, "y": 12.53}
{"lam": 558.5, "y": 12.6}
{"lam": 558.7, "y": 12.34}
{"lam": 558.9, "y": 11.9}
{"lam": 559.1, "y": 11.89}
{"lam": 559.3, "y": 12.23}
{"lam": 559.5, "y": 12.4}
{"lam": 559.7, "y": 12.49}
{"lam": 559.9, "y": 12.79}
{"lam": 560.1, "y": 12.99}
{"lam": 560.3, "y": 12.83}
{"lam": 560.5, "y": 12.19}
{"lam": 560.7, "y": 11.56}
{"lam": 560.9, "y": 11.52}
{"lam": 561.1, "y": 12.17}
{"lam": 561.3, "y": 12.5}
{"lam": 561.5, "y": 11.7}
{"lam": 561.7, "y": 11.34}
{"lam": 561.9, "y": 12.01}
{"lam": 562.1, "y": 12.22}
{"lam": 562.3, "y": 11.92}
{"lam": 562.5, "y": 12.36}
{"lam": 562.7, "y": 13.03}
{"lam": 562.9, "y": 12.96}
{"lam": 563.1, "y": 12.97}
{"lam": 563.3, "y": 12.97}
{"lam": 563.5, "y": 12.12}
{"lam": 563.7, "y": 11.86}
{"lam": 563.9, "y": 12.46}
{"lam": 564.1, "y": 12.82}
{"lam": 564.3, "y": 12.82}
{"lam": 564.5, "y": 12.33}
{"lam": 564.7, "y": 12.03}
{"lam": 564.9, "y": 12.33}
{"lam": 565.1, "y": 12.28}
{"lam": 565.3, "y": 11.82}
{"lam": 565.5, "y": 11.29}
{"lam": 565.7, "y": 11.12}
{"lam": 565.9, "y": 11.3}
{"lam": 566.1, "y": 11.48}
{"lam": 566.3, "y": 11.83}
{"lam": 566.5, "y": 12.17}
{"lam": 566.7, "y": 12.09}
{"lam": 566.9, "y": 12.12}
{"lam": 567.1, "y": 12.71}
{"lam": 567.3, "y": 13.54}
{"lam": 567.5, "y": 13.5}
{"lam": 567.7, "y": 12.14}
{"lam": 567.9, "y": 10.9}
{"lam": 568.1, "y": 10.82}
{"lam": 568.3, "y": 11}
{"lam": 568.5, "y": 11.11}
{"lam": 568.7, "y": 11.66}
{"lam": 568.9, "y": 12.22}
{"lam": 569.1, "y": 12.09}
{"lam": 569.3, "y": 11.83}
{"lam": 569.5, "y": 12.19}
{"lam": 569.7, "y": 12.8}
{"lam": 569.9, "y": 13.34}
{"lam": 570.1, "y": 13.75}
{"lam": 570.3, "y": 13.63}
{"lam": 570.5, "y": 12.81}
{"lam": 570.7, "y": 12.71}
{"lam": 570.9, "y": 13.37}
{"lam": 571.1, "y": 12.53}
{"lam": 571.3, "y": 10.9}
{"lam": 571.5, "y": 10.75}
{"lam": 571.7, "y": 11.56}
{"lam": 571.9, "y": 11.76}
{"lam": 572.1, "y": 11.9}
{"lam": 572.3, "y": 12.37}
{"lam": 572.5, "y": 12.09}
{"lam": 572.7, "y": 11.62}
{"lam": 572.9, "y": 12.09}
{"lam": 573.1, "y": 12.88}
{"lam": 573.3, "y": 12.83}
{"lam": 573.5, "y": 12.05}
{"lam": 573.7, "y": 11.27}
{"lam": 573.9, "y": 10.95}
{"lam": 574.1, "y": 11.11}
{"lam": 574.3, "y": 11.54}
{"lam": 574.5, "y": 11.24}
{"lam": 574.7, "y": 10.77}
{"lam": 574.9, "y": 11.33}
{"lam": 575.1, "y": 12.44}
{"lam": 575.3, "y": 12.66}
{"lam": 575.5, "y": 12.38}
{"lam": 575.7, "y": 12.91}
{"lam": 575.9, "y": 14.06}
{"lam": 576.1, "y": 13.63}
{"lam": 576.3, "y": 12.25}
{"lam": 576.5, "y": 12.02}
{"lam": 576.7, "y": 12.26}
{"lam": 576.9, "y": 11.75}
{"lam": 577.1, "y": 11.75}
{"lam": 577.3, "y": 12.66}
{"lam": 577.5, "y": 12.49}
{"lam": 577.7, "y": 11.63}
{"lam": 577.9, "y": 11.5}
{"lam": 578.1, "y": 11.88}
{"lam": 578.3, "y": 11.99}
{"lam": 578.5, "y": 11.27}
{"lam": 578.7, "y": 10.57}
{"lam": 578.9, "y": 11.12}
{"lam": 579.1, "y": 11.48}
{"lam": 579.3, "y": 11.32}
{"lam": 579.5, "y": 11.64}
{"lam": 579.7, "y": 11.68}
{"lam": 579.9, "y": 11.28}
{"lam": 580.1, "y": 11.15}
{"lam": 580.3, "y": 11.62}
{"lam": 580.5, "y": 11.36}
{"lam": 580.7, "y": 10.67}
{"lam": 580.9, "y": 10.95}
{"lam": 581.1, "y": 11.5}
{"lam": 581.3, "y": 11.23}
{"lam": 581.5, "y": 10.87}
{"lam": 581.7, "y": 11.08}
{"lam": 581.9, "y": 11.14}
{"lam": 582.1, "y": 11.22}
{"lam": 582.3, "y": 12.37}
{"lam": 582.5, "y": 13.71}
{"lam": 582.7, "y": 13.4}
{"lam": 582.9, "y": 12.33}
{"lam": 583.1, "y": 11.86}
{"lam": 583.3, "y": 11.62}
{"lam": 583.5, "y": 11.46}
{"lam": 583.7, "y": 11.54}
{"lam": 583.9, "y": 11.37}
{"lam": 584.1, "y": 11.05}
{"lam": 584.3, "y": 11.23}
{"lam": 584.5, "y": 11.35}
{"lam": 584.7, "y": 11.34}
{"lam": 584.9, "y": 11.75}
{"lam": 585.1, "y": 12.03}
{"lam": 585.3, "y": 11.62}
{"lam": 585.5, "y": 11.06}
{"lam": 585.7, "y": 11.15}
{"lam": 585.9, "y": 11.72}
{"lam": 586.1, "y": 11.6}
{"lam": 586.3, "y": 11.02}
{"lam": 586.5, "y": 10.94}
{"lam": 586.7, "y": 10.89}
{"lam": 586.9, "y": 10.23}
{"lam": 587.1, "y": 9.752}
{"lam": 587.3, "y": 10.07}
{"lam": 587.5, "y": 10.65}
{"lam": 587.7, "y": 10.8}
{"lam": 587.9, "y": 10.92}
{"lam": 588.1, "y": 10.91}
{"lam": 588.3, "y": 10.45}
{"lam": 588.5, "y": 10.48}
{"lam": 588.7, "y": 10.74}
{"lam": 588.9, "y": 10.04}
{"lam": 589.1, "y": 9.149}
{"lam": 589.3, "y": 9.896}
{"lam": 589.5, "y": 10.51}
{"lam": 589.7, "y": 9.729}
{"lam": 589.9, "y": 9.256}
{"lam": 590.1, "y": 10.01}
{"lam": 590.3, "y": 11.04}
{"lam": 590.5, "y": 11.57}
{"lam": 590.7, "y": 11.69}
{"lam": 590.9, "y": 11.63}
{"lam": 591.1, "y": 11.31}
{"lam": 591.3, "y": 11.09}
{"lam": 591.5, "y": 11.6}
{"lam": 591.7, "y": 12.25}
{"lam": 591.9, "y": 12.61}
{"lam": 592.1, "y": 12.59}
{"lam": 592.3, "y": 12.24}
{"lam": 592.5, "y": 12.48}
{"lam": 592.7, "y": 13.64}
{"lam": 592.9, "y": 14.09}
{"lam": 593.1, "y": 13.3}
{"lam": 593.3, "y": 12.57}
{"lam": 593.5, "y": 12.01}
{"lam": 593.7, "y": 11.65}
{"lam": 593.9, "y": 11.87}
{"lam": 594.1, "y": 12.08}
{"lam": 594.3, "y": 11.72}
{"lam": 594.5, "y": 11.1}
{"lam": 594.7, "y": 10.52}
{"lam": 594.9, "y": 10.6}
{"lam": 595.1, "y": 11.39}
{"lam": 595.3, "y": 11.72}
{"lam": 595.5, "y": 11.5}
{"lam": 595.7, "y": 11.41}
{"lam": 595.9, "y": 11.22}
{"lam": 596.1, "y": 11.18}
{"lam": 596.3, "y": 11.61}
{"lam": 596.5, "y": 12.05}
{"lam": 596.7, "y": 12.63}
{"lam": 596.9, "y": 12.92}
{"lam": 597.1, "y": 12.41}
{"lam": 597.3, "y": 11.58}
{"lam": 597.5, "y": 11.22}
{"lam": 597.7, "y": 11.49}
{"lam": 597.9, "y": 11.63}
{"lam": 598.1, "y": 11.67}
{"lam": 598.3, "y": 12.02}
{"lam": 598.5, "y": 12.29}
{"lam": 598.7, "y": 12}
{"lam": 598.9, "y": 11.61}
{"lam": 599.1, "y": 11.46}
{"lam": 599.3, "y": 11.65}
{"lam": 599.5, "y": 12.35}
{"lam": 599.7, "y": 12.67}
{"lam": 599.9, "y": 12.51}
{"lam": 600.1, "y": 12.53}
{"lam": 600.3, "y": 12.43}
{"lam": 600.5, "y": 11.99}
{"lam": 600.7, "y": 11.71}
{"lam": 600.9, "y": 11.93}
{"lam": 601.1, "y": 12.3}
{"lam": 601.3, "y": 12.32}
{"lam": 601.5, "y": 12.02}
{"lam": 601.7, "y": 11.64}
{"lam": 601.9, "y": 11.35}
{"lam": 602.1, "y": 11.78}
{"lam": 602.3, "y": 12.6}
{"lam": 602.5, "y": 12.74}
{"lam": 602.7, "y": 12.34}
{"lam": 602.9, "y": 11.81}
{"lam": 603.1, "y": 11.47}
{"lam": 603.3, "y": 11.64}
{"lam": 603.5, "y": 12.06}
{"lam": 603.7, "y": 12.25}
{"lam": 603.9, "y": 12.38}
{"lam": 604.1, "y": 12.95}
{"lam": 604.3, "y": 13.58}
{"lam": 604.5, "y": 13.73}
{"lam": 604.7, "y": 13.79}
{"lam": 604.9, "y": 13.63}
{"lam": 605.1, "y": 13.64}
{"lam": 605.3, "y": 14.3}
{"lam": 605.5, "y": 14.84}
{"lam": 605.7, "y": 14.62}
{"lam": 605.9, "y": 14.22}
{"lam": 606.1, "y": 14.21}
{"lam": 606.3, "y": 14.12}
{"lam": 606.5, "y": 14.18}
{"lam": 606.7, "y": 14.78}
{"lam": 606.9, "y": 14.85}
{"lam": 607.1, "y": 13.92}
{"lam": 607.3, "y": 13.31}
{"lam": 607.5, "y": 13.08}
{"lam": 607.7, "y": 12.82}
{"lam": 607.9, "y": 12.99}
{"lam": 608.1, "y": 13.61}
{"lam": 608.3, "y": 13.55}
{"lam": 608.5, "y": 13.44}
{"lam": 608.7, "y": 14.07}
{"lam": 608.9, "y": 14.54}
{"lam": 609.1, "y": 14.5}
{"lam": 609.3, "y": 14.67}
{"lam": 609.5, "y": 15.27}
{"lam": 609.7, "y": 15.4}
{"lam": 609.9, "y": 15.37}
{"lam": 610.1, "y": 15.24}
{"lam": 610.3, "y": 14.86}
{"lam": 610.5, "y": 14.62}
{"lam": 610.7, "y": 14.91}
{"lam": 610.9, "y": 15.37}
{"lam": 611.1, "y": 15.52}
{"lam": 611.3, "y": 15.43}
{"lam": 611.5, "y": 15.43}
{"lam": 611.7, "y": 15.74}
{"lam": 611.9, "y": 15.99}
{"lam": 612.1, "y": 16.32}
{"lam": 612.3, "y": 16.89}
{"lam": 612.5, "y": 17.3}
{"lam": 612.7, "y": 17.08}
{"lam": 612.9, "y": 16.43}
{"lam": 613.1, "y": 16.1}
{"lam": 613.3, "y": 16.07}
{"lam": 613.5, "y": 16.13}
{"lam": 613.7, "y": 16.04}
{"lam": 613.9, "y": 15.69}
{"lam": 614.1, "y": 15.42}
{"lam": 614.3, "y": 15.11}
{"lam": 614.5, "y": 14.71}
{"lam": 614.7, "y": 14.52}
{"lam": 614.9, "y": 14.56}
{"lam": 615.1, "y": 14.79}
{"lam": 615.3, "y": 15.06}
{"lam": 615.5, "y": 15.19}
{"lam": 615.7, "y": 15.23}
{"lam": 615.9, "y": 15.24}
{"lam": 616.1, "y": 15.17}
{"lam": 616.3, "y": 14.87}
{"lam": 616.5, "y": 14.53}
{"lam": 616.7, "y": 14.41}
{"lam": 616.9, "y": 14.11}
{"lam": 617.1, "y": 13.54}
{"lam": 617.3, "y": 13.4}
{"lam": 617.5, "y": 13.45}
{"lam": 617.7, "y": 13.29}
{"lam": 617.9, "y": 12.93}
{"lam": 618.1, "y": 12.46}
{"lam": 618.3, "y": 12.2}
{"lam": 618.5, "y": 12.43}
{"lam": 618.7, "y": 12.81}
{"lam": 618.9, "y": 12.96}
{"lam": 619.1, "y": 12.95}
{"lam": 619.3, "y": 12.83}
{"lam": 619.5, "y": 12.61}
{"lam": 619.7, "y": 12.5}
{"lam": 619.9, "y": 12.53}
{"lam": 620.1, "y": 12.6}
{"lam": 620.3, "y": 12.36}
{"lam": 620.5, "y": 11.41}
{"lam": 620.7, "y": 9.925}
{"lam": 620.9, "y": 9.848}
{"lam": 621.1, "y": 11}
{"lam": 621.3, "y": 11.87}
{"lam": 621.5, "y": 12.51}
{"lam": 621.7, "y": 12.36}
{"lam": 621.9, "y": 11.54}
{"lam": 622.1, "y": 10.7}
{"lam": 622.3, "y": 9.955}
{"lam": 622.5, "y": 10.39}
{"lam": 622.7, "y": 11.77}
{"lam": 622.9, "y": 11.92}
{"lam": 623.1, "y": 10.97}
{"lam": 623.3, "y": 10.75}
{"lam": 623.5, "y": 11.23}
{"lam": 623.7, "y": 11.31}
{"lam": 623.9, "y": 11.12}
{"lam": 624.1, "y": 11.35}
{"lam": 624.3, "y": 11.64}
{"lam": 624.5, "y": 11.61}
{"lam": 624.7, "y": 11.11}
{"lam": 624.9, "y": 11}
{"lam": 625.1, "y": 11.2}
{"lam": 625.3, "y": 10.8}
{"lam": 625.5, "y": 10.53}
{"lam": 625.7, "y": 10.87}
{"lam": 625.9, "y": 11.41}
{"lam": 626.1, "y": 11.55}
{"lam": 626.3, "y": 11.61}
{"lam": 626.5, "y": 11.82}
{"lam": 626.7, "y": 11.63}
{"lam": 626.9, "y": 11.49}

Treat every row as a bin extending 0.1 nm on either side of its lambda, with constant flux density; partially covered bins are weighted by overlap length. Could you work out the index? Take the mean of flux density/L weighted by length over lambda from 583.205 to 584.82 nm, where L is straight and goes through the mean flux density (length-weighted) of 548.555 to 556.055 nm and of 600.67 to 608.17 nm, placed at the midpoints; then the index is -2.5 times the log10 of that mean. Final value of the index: 0.12 mag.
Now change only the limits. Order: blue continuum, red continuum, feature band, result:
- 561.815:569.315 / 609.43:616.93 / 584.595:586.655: 0.184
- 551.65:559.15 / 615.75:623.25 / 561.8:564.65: -0.012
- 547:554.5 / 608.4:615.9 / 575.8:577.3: 0.092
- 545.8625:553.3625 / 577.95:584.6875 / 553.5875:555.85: 0.049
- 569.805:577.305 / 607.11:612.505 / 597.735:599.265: 0.184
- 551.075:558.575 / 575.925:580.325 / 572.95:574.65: 0.018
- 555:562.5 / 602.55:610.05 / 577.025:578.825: 0.099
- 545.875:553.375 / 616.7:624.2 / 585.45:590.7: 0.157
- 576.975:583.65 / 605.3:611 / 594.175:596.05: 0.162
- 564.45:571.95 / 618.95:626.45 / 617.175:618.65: -0.122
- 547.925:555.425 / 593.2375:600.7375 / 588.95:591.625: 0.118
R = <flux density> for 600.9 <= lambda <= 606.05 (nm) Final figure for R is 12.8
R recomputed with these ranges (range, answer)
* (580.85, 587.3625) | 11.4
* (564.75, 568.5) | 11.9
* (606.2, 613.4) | 14.9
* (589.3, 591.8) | 10.9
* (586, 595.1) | 11.2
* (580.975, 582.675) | 11.7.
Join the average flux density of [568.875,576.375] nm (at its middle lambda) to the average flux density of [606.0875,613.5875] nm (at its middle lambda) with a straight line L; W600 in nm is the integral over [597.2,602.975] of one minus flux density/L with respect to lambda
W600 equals 0.91 nm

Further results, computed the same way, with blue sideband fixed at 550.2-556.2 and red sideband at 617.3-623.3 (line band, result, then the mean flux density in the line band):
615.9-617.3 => -0.29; 14.4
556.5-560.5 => -0.23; 12.7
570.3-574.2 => 0.00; 12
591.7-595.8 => -0.02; 12.1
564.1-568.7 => 0.02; 12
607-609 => -0.26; 13.5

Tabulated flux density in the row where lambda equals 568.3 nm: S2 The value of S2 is 11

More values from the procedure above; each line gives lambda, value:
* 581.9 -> 11.14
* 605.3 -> 14.3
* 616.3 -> 14.87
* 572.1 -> 11.9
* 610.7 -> 14.91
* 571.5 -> 10.75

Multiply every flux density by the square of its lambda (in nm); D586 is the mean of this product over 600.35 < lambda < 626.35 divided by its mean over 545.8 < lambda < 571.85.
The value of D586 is 1.3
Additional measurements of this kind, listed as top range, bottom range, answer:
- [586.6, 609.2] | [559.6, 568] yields 1.12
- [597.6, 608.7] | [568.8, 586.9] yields 1.18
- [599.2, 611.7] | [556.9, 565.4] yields 1.26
